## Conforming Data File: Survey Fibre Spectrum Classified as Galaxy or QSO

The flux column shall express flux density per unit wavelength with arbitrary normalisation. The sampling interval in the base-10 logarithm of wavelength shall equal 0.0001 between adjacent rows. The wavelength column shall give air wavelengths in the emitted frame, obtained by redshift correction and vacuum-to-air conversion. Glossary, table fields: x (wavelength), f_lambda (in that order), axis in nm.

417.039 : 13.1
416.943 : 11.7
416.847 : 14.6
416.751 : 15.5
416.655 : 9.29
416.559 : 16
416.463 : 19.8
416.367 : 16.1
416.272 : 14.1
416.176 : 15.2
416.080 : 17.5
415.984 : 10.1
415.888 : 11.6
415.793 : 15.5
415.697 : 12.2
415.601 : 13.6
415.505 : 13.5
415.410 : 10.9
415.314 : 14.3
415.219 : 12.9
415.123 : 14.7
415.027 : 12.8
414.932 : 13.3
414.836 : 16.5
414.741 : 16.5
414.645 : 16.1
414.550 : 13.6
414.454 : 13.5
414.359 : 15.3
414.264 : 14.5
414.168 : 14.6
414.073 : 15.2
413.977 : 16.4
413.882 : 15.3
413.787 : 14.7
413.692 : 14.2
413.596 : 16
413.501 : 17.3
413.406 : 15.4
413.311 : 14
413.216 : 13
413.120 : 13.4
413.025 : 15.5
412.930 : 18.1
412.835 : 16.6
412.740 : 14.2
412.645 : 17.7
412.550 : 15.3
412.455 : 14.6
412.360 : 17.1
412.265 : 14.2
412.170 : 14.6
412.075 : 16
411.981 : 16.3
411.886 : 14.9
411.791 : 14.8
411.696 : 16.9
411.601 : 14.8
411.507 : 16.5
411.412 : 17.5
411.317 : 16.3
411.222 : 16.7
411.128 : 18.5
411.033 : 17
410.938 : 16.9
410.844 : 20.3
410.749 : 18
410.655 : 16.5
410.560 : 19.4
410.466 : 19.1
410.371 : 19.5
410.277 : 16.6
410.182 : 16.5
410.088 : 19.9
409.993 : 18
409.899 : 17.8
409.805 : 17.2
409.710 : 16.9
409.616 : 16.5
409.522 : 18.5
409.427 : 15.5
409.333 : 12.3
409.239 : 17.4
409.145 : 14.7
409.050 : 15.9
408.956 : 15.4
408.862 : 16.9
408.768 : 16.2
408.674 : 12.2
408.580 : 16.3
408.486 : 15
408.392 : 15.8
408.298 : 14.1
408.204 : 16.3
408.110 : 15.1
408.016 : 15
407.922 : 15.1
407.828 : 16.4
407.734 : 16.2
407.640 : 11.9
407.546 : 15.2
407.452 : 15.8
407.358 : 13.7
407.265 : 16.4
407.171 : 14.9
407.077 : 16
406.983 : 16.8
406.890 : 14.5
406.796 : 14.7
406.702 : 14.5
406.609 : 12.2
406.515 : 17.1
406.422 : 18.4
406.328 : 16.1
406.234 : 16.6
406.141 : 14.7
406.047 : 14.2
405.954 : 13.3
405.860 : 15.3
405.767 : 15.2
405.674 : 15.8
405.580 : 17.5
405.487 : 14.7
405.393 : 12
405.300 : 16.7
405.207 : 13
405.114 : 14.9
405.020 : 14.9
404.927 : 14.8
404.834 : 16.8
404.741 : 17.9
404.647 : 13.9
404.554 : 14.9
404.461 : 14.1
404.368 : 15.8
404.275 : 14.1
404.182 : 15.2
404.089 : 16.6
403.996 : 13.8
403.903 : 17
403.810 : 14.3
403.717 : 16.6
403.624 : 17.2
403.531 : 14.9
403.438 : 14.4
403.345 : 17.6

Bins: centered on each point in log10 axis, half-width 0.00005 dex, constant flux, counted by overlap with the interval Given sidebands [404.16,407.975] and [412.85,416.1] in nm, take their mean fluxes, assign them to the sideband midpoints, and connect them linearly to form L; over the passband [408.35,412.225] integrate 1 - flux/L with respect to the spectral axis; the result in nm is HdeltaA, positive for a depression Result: -0.48 nm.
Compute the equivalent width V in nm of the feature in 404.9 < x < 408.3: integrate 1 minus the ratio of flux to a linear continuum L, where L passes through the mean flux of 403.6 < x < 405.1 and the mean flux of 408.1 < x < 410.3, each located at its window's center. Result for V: 0.13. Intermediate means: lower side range 15.5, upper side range 16.1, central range 15.1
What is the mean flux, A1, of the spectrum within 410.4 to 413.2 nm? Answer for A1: 16.4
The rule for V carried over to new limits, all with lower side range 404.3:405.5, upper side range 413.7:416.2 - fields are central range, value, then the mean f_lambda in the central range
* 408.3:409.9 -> -0.13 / 15.8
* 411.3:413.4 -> -0.16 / 15.5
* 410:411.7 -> -0.36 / 17.6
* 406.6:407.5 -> -0.02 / 15.1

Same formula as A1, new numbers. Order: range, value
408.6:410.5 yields 16.6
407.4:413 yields 16.3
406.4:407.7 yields 15.1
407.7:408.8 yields 15.3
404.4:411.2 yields 15.9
